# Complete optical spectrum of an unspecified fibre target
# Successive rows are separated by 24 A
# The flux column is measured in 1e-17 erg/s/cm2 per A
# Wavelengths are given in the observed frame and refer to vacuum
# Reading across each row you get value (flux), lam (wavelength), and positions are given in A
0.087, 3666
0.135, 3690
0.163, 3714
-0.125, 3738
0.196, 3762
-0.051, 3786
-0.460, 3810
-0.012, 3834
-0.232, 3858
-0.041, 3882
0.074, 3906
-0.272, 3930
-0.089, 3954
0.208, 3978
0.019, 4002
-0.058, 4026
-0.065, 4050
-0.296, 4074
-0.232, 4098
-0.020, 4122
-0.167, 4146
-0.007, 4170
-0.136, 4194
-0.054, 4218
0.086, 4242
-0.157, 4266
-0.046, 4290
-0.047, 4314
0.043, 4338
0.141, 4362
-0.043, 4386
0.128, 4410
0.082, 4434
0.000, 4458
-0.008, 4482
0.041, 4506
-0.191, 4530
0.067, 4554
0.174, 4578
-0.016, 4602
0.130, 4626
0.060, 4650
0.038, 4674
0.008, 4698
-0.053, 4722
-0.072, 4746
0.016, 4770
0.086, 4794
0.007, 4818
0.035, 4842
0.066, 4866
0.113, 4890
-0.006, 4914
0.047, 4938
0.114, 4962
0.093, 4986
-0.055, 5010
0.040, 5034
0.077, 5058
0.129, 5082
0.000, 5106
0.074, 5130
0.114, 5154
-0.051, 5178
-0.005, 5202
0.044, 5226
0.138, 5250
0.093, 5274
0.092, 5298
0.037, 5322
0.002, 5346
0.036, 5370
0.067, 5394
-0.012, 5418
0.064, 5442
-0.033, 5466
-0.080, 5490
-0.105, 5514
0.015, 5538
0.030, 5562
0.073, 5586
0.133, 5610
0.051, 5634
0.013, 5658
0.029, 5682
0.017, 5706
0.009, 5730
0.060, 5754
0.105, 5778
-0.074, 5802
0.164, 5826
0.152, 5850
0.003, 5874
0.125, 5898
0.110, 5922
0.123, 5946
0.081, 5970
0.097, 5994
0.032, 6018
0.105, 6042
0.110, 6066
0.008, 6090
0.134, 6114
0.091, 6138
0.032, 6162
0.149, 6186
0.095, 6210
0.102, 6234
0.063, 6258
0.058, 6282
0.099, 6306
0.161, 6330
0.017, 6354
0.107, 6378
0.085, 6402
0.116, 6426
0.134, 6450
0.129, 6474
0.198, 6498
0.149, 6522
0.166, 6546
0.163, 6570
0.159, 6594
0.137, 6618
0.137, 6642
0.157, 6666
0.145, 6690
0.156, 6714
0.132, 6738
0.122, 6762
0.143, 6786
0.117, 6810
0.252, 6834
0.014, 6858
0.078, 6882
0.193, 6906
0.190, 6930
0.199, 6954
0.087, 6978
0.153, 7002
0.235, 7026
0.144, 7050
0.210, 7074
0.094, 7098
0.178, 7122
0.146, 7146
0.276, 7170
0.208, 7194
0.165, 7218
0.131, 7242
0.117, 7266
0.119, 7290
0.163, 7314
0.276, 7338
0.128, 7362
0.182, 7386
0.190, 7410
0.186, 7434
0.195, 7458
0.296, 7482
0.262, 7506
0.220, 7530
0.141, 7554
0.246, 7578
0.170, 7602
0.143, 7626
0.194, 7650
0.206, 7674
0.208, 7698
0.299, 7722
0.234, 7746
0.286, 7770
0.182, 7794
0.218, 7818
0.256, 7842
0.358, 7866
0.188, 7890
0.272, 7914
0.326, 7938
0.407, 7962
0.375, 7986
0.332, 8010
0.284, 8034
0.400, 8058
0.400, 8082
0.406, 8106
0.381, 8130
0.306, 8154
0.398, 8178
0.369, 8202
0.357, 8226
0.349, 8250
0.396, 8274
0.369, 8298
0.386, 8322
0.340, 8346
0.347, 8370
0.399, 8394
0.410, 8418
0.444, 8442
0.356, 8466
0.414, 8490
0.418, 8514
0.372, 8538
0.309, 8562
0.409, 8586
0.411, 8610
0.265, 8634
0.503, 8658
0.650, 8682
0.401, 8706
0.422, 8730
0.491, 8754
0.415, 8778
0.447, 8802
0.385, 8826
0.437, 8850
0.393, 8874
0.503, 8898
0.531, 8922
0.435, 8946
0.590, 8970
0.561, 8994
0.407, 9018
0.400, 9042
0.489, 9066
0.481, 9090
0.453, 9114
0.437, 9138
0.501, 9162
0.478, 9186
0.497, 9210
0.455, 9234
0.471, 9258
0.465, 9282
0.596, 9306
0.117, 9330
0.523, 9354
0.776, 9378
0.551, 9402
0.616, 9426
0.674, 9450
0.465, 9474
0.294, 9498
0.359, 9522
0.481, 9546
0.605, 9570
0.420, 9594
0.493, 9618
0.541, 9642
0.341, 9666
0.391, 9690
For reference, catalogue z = 0.989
